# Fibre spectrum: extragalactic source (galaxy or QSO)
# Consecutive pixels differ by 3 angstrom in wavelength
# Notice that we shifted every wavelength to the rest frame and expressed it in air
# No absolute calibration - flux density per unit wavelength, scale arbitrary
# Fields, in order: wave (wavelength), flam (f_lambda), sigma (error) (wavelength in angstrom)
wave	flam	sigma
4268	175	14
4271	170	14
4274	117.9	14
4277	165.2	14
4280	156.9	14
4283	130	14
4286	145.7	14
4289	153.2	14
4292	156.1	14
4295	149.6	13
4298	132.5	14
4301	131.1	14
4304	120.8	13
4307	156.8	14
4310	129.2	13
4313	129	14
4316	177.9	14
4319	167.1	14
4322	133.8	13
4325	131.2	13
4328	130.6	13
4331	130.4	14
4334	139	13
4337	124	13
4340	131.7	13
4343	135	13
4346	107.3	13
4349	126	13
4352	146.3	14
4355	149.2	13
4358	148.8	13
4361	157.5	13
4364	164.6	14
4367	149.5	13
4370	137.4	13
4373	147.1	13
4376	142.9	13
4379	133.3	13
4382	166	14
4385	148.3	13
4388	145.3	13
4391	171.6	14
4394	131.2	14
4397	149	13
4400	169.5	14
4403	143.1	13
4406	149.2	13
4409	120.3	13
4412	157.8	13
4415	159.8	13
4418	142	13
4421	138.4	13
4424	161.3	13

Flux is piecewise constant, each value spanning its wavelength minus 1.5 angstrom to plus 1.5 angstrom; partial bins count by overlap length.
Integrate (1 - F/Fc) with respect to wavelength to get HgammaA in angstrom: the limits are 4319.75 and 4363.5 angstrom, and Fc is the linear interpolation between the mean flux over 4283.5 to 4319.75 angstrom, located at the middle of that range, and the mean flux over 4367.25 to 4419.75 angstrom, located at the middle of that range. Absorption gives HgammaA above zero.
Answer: 3.0 angstrom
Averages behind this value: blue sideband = 145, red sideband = 148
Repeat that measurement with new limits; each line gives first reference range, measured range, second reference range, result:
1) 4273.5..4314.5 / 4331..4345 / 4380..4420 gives 1.3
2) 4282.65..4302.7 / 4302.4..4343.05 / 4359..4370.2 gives 2.5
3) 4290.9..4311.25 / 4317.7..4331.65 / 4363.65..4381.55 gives 0.3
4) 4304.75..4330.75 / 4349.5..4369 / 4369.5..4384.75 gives -0.8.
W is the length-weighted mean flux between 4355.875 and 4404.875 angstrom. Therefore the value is 150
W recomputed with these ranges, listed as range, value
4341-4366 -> 142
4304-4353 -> 137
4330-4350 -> 128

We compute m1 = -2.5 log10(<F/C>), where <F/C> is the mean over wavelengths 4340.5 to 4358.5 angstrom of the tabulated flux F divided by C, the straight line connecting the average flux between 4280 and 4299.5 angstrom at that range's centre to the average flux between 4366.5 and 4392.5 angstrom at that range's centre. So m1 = 0.10 mag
